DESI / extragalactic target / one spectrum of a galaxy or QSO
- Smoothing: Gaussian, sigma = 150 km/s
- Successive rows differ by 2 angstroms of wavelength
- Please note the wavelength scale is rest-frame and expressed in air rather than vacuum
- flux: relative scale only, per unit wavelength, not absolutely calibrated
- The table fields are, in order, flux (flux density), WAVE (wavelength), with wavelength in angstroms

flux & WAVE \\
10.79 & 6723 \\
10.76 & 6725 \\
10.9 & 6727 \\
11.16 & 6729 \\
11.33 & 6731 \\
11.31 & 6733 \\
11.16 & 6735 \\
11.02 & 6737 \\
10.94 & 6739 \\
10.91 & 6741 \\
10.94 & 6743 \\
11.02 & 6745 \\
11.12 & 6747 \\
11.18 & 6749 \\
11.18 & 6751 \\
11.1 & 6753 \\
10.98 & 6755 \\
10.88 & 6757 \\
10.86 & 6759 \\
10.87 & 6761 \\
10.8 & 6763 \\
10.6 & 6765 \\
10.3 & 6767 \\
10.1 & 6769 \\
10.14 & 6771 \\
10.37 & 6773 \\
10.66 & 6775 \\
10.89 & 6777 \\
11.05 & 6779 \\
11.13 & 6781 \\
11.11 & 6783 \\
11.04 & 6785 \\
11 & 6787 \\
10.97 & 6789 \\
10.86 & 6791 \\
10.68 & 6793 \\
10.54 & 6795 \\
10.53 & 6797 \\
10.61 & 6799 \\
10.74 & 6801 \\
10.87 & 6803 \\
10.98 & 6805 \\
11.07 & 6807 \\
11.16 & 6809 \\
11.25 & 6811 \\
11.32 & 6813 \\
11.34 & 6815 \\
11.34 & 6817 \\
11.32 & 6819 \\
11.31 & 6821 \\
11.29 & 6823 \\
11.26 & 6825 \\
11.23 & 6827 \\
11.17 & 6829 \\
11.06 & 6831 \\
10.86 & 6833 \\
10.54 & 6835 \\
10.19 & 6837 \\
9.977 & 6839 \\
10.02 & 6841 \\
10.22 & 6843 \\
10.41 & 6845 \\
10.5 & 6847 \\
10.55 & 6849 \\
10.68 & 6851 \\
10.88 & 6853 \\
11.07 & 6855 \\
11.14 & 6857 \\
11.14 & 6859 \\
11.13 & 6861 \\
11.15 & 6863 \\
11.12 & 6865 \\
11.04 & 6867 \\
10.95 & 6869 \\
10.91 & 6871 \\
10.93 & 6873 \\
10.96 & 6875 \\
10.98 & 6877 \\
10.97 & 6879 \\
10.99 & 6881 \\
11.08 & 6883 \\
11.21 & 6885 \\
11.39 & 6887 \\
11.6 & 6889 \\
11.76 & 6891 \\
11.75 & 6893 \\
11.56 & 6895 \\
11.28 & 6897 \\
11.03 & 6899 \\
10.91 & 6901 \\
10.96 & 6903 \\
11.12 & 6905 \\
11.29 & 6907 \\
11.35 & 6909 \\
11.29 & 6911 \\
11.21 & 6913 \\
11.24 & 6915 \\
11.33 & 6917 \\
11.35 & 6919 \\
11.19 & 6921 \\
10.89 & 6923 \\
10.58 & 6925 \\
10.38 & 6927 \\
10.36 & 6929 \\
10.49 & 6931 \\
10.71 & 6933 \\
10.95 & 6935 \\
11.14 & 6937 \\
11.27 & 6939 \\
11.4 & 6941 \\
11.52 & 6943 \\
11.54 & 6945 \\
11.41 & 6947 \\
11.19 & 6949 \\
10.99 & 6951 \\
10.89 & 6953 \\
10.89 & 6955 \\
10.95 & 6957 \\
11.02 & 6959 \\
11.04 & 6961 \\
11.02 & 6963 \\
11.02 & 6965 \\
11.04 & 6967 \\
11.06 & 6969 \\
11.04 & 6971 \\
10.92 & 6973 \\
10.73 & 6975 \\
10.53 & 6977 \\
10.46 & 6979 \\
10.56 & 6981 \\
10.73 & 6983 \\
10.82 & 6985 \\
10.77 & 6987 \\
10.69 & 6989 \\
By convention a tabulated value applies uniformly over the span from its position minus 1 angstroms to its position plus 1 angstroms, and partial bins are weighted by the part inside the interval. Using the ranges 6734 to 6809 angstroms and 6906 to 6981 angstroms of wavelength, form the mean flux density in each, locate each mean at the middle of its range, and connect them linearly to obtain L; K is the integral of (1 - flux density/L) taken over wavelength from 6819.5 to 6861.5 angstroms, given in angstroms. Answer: 0.46 angstroms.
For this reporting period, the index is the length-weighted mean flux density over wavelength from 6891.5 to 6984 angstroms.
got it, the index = 11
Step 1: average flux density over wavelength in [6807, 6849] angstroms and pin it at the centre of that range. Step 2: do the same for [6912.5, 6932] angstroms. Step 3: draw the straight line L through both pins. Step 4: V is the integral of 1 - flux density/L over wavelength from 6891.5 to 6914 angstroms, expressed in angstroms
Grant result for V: -0.8 angstroms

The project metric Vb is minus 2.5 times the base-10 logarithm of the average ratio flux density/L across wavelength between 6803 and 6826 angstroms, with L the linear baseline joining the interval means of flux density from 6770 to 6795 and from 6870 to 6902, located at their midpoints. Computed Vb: -0.03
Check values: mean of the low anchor 10.8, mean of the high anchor 11.2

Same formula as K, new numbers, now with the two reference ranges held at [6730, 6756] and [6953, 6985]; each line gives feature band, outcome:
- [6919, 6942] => 0.1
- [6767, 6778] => 0.6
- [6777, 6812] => 0.4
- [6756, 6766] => 0.2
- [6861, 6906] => -0.9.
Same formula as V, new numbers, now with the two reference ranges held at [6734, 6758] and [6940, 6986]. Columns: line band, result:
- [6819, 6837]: -0.1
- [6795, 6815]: 0.1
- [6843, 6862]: 0.4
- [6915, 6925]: -0.1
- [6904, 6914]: -0.2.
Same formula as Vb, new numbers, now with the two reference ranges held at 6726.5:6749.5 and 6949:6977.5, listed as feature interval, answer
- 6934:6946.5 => -0.03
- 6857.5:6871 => -0.01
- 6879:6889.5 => -0.02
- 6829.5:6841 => 0.05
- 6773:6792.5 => 0.01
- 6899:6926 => -0.01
